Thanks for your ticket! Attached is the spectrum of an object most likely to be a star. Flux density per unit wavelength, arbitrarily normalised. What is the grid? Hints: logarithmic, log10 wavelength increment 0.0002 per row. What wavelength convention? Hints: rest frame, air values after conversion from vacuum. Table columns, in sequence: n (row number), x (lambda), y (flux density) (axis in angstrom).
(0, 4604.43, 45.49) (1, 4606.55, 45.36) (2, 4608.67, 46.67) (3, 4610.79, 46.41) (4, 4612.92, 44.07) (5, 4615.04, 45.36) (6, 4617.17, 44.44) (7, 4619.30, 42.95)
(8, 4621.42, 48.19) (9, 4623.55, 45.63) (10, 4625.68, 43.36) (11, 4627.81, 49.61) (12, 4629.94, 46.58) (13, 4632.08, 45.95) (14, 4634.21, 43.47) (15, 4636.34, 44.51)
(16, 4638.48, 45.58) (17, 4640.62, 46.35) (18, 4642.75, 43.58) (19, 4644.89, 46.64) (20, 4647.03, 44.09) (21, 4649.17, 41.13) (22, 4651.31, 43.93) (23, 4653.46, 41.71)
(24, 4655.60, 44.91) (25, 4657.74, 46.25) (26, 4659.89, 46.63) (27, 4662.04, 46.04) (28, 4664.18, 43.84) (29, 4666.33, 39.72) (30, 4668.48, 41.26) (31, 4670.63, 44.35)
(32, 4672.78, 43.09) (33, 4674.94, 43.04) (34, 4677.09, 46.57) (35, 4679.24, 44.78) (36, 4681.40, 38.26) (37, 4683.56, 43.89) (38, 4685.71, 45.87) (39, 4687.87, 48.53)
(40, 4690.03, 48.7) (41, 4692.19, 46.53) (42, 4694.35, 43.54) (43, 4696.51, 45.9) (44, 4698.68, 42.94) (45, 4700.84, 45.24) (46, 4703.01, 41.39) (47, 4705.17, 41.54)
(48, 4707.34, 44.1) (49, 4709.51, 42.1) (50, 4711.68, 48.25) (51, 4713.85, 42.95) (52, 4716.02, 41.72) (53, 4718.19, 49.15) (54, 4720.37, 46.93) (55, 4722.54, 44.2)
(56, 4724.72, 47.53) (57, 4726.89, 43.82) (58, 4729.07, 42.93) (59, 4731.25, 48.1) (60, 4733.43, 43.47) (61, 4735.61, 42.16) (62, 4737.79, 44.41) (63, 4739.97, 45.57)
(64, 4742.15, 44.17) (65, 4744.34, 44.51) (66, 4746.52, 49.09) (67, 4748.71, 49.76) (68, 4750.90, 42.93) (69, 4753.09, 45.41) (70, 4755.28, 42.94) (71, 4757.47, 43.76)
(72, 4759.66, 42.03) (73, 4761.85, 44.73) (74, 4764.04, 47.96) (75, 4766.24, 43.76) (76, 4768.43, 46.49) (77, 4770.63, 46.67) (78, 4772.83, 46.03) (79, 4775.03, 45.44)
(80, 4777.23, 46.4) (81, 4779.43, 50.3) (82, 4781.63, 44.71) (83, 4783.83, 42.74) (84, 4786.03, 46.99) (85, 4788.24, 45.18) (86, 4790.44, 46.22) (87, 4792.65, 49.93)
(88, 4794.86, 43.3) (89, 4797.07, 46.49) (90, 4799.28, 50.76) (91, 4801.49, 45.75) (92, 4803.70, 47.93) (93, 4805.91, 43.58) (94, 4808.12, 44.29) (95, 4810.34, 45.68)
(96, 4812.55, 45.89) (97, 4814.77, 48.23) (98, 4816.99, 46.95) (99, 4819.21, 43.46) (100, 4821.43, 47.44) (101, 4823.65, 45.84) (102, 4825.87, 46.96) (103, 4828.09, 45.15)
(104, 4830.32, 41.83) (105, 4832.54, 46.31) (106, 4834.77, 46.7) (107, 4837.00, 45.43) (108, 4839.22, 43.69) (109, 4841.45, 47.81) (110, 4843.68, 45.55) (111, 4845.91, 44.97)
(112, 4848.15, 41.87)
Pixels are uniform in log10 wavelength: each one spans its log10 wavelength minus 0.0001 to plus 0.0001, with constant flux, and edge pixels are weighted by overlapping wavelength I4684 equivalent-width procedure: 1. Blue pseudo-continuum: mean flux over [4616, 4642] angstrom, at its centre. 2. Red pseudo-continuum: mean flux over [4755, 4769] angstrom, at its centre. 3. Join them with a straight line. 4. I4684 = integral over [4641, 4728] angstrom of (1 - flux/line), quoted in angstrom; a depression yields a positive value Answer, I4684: 1.4 angstrom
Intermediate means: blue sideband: 45.5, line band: 44.4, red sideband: 44.6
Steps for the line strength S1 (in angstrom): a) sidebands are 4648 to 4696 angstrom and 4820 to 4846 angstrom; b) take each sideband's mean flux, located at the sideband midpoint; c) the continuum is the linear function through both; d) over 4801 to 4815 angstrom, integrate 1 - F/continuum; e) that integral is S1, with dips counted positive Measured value -0.1 angstrom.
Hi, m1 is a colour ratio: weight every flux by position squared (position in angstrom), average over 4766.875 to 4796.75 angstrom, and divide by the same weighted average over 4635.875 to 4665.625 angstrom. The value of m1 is 1.09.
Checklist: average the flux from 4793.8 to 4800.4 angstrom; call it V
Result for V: 46.9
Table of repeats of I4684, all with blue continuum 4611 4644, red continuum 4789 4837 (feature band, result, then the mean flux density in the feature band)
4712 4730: 0.3 angstrom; 45.1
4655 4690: 0.9 angstrom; 44.3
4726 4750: 0.3 angstrom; 45.3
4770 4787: -0.1 angstrom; 46.1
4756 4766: 0.3 angstrom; 44.5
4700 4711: 0.6 angstrom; 43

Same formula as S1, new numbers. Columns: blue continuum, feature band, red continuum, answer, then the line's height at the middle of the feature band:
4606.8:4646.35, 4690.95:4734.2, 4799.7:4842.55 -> 0.95 angstrom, 45.6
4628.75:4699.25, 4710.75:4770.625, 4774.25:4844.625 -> 0.21 angstrom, 45.3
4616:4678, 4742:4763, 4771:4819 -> 0.37 angstrom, 45.8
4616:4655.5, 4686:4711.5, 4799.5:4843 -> 0.25 angstrom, 45.2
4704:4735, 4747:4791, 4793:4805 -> 0.54 angstrom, 46.1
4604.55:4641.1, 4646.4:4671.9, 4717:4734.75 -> 1.09 angstrom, 45.6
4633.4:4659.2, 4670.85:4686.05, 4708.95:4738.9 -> 0.35 angstrom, 44.6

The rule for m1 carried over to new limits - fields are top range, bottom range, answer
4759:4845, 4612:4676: 1.10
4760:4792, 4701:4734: 1.06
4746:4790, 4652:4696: 1.07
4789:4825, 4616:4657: 1.11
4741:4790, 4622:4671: 1.07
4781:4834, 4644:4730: 1.09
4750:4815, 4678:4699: 1.06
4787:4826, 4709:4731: 1.06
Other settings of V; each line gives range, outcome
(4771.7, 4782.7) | 46.6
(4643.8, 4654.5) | 43.5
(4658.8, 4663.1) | 46.2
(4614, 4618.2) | 44.9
